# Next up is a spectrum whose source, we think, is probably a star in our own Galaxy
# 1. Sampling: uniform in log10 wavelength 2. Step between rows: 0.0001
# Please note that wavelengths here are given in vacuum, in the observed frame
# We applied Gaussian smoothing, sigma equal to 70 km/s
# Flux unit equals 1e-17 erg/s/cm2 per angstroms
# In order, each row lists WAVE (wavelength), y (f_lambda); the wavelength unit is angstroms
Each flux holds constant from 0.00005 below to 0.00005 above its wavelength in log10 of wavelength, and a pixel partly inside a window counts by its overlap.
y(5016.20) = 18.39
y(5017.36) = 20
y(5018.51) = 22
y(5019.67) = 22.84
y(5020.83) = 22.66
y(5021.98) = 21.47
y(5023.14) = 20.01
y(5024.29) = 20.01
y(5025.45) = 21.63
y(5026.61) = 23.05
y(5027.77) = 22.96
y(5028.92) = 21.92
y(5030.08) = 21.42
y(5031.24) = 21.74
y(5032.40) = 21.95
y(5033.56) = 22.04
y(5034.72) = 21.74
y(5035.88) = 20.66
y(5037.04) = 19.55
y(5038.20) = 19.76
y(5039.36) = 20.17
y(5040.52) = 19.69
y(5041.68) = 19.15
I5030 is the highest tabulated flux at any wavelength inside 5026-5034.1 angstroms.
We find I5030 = 23.05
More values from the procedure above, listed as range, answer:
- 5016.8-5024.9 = 22.84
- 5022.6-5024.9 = 20.01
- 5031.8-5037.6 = 22.04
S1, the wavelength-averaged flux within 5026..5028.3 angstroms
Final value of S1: 22.9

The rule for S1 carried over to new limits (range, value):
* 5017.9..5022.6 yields 22.2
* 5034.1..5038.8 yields 20.4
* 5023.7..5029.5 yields 21.9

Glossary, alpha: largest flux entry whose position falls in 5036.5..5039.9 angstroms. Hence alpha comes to 20.17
